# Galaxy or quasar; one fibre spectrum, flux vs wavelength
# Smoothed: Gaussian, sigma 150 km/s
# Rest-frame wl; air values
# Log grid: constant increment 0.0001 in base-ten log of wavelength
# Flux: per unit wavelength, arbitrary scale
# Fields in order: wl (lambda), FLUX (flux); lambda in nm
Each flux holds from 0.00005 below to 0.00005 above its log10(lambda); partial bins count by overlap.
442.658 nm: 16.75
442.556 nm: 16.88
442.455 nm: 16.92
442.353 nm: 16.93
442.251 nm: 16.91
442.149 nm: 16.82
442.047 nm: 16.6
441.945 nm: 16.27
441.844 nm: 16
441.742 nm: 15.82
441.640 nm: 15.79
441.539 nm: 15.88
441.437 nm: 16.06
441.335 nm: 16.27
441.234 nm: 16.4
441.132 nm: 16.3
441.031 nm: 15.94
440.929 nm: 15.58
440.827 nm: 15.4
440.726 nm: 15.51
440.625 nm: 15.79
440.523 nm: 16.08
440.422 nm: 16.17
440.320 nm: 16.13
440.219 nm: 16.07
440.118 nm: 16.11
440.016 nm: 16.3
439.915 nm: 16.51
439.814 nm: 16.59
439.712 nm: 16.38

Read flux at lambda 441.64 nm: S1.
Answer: 15.79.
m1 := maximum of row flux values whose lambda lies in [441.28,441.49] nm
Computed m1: 16.27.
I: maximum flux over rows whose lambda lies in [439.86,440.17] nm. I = 16.51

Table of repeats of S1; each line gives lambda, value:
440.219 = 16.07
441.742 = 15.82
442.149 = 16.82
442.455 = 16.92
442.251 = 16.91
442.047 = 16.6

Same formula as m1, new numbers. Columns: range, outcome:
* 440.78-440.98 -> 15.58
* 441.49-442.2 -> 16.82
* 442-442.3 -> 16.91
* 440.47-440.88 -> 16.08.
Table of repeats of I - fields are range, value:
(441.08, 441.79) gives 16.4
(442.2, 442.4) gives 16.93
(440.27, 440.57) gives 16.17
